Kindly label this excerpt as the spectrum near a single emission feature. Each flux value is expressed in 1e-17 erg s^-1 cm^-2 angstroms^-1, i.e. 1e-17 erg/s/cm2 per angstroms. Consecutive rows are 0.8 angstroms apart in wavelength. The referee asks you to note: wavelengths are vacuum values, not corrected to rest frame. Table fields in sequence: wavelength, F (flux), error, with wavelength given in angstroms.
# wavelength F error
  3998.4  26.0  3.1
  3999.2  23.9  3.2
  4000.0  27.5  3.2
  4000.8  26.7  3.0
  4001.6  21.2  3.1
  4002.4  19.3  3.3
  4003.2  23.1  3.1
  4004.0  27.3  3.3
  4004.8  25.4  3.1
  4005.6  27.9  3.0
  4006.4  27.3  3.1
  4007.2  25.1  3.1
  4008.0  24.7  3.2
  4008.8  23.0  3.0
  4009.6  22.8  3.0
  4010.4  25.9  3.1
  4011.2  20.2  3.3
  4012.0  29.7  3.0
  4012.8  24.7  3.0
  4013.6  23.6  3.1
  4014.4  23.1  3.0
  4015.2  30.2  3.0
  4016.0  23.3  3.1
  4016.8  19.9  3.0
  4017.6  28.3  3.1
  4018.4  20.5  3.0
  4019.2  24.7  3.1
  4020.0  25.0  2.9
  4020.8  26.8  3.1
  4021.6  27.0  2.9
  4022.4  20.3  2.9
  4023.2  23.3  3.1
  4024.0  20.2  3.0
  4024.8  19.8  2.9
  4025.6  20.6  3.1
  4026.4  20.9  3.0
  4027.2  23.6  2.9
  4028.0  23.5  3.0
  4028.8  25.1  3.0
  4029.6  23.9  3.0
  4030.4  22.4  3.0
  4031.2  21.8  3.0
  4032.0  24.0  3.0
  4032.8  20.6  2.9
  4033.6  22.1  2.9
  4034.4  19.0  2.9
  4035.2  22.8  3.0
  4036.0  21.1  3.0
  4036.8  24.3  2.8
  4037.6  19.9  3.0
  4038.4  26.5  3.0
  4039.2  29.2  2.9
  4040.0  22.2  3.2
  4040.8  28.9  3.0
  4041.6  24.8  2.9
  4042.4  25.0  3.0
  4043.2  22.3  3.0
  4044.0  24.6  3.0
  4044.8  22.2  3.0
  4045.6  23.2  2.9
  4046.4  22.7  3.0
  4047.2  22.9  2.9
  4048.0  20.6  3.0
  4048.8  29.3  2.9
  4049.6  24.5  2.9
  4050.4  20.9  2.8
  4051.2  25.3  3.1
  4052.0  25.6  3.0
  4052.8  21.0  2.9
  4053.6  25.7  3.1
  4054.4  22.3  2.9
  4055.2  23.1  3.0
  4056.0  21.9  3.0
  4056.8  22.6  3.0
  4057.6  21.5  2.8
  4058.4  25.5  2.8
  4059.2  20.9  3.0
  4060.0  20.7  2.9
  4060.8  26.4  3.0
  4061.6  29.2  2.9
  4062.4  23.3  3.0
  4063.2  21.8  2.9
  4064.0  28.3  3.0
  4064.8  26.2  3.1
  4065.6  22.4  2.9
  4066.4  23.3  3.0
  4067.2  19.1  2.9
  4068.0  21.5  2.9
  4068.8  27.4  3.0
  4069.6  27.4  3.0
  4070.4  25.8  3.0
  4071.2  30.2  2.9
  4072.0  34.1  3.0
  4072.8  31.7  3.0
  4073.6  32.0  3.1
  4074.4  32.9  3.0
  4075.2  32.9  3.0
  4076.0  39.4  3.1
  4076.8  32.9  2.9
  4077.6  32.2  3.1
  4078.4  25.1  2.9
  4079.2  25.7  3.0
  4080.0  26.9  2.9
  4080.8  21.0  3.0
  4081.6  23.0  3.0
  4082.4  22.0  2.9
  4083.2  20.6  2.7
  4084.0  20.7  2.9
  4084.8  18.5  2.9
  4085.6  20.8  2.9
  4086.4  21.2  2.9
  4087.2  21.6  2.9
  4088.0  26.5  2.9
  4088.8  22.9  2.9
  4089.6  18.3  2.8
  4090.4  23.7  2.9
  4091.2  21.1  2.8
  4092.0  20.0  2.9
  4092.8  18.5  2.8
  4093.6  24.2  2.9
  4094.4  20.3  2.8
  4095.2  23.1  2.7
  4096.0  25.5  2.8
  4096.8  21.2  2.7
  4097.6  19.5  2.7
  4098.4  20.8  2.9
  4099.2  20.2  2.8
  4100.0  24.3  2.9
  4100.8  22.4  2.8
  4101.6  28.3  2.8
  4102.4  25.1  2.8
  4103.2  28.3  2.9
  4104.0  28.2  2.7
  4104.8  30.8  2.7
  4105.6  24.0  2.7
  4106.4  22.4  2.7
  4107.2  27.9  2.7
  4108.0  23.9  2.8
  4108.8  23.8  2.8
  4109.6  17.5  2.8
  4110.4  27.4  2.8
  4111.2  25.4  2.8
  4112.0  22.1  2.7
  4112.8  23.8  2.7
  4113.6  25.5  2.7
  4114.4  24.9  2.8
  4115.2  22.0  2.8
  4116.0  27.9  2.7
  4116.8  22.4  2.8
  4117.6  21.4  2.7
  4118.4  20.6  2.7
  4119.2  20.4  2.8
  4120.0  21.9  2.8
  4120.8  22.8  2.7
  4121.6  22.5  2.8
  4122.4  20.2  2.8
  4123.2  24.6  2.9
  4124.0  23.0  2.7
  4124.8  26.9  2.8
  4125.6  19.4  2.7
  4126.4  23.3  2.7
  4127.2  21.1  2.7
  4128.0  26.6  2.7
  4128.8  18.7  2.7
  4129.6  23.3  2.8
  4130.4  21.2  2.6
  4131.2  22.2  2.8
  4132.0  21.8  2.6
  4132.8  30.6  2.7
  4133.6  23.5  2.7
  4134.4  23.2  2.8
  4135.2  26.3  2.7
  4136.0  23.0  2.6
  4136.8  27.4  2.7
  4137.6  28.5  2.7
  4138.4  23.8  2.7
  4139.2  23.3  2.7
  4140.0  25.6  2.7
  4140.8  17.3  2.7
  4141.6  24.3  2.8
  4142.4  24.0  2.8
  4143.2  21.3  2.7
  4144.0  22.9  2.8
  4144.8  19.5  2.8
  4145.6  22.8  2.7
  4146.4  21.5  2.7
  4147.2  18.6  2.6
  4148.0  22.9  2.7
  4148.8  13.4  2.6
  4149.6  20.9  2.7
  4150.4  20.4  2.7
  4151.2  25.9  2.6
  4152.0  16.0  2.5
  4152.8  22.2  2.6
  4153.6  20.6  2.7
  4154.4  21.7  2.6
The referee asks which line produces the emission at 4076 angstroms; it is [O II] 3727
